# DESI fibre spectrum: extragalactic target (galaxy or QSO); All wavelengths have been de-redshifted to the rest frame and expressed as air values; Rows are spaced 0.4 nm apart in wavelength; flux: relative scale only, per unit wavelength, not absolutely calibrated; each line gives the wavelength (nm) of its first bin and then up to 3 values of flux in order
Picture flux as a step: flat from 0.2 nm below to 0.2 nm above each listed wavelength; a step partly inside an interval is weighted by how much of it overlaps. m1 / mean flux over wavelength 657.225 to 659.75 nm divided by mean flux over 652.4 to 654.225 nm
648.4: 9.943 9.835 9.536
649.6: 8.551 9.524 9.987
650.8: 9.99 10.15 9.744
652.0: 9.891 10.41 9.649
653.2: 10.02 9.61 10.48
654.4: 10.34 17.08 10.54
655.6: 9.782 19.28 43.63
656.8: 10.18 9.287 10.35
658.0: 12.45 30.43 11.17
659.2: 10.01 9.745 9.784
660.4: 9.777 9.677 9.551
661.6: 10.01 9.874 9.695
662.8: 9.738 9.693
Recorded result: 1.4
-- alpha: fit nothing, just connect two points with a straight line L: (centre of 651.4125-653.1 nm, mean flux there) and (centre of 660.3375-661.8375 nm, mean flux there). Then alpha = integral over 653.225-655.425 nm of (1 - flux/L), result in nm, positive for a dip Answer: -0.35 nm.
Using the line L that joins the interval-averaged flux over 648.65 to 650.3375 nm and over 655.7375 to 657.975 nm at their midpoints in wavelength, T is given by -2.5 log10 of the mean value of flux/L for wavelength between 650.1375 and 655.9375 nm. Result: 0.23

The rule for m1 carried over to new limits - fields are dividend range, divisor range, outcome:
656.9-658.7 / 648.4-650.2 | 1.60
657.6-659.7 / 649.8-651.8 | 1.48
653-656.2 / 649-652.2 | 1.26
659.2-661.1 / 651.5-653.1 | 0.98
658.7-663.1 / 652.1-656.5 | 0.71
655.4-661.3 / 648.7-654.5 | 1.47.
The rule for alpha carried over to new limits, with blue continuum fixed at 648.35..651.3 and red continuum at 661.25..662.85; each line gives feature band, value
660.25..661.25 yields 0.012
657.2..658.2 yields -0.125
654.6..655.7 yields -0.338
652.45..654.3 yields -0.056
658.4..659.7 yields -0.489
